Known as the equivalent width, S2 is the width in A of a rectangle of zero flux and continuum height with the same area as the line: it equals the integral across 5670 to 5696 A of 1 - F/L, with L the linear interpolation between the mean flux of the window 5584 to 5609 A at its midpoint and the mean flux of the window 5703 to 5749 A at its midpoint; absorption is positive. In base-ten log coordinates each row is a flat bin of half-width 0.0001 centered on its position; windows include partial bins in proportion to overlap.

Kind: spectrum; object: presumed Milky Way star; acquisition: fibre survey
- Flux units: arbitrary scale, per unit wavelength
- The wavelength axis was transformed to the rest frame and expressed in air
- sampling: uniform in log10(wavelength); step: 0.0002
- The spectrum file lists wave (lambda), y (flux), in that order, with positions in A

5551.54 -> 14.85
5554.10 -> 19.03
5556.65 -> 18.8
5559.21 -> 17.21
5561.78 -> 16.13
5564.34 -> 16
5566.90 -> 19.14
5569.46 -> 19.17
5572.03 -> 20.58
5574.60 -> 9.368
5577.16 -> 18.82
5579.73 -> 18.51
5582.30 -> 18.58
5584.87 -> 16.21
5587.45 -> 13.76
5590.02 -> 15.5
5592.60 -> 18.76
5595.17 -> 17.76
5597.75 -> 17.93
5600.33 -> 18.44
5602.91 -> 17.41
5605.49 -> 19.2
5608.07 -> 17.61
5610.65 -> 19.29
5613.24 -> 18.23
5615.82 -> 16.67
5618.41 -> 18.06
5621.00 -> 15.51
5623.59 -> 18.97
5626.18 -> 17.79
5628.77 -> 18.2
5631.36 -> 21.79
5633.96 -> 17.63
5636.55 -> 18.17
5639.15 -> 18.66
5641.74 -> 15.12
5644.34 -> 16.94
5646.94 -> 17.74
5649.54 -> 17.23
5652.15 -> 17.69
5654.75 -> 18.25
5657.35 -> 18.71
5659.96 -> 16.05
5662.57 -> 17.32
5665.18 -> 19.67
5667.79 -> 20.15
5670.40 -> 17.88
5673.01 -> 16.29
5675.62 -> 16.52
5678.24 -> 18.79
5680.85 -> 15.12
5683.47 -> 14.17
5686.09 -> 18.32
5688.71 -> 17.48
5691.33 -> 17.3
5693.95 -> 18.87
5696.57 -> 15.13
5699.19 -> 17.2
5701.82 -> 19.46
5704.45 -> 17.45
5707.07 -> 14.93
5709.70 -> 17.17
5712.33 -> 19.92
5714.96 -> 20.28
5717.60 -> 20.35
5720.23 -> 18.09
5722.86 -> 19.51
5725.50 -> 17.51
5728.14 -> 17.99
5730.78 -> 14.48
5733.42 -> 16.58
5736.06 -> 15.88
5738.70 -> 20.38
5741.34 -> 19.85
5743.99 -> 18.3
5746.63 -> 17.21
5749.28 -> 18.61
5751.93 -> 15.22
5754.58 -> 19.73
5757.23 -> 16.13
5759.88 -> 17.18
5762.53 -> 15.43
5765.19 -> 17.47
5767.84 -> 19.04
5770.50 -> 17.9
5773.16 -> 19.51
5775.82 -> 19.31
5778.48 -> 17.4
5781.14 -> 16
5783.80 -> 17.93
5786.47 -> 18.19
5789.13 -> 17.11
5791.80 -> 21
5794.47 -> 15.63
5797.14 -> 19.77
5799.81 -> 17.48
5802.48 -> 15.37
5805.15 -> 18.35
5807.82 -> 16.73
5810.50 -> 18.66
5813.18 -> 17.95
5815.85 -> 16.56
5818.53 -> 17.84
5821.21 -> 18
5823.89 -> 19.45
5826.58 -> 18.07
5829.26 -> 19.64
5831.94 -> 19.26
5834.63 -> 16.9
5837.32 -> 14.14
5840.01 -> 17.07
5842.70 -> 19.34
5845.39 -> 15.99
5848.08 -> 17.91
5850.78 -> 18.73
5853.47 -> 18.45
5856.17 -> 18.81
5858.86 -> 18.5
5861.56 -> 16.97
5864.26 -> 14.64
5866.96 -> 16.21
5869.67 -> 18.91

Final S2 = 1.1 A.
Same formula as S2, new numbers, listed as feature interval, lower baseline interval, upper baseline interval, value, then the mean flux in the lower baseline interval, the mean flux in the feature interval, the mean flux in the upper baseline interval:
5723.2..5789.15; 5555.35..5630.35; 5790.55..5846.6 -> 0.2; 17.5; 17.7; 17.8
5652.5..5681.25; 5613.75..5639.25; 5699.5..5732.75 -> 0.5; 18.1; 17.8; 18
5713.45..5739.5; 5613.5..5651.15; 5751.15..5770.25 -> -1.0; 17.8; 18.1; 17.3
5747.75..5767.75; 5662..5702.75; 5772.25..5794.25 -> 0.8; 17.5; 17.2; 18.1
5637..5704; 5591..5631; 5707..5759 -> 2.1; 18.1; 17.5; 18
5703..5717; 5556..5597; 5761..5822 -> -0.5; 17.1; 18.1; 17.8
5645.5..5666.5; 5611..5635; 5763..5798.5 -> 0.4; 18.1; 17.8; 18.1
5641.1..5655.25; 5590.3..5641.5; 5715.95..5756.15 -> 0.7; 18.1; 17.2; 18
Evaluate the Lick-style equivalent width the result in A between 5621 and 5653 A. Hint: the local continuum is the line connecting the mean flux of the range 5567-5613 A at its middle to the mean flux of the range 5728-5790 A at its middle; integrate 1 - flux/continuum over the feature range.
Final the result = -0.6 A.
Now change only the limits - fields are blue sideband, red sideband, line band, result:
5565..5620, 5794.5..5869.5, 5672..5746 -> -0.13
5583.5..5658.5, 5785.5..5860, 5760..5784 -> 0.14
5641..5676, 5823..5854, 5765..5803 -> -0.46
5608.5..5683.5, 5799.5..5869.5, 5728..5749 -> 0.07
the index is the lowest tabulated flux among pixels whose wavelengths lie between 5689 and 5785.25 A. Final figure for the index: 14.48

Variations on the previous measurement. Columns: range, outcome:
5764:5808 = 15.37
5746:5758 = 15.22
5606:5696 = 14.17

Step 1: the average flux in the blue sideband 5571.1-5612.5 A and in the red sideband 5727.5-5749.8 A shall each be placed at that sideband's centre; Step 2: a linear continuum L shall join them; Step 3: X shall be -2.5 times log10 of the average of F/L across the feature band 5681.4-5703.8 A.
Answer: 0.02 mag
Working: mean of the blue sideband 17.3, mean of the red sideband 17.7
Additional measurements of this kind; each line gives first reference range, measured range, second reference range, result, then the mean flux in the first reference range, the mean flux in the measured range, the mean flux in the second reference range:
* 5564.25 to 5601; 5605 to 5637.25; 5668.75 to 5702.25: -0.06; 17.3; 18.2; 17.1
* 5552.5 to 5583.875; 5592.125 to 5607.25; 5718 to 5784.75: -0.04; 17.6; 18.2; 17.7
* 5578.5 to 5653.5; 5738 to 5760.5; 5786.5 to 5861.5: -0.01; 17.7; 18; 17.9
